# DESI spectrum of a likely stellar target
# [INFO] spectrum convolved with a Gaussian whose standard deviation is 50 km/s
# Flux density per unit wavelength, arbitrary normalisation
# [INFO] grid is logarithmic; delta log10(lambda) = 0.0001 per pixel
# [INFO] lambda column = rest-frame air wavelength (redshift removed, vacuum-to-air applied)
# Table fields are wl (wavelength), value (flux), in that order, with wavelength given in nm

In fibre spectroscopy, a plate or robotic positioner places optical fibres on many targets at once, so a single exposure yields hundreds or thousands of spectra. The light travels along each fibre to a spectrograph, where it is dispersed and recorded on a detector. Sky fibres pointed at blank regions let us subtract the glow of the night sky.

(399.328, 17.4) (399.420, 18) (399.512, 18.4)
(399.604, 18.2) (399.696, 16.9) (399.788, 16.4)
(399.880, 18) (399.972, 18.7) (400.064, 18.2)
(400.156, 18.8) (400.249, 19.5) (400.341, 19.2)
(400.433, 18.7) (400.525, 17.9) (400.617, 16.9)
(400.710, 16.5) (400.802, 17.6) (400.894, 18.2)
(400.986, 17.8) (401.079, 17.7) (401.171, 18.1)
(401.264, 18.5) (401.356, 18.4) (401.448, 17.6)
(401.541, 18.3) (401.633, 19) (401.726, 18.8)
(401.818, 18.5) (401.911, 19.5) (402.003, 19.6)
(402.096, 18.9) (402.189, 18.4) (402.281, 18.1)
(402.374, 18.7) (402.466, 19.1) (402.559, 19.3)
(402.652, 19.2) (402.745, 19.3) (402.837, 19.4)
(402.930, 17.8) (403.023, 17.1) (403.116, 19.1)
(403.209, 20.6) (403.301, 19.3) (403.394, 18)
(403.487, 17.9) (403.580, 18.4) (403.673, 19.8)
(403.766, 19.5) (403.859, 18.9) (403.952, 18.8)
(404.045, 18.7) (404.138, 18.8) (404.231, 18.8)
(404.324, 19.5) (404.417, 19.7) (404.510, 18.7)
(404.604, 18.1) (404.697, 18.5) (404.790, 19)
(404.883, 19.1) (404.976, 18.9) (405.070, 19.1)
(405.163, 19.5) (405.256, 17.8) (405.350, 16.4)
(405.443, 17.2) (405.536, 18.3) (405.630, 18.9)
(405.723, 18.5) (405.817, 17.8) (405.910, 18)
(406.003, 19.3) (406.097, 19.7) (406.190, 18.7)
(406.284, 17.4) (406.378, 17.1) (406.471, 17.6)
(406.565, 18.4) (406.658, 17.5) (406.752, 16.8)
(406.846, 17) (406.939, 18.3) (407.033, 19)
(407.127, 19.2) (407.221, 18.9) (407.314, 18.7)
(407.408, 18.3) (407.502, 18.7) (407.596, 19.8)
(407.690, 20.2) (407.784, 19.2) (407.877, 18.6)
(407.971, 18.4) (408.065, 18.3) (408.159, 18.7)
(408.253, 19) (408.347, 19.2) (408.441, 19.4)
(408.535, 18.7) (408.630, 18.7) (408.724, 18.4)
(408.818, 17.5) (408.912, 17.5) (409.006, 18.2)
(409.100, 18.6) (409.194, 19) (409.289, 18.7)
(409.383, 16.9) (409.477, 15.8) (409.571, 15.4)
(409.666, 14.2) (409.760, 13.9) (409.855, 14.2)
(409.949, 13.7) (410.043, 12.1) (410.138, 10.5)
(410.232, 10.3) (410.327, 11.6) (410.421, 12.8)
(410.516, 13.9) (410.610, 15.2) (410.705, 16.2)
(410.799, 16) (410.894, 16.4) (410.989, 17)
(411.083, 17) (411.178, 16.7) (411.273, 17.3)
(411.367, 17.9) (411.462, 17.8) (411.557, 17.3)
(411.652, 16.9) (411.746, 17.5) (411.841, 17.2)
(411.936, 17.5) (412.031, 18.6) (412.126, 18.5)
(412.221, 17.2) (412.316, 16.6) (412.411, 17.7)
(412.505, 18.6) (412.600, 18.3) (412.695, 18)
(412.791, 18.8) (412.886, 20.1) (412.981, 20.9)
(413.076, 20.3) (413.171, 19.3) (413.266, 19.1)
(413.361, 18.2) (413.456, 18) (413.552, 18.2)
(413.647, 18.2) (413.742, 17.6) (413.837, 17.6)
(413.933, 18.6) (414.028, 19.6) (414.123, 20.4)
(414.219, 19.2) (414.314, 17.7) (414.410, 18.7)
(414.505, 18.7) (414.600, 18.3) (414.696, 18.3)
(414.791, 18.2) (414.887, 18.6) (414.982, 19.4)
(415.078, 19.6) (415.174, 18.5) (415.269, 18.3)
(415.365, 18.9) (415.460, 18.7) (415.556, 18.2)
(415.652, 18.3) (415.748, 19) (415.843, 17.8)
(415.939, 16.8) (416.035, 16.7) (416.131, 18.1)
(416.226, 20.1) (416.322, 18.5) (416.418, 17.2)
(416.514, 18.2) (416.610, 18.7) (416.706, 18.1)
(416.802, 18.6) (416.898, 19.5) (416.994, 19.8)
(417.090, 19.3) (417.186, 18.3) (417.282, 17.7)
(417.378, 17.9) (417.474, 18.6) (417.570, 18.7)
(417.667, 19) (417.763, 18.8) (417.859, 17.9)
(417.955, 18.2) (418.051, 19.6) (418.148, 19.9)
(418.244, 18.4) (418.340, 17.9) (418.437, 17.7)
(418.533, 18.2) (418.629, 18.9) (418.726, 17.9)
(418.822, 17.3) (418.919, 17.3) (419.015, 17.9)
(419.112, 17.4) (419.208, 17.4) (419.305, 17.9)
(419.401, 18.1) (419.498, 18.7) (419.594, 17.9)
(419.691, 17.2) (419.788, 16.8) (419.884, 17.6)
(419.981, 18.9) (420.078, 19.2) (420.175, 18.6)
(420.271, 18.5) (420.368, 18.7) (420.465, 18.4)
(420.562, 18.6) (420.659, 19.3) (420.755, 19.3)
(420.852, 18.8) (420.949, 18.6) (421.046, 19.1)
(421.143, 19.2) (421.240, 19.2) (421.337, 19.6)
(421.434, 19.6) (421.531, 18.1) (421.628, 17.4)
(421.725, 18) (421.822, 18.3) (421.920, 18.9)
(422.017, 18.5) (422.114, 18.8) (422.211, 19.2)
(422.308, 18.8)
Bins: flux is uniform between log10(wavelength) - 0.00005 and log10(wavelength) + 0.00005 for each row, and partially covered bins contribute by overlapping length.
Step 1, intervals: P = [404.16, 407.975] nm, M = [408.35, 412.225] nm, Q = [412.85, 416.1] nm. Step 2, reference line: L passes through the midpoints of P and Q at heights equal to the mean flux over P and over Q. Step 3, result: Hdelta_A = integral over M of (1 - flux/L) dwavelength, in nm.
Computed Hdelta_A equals 0.47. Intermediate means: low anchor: 18.5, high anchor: 18.6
